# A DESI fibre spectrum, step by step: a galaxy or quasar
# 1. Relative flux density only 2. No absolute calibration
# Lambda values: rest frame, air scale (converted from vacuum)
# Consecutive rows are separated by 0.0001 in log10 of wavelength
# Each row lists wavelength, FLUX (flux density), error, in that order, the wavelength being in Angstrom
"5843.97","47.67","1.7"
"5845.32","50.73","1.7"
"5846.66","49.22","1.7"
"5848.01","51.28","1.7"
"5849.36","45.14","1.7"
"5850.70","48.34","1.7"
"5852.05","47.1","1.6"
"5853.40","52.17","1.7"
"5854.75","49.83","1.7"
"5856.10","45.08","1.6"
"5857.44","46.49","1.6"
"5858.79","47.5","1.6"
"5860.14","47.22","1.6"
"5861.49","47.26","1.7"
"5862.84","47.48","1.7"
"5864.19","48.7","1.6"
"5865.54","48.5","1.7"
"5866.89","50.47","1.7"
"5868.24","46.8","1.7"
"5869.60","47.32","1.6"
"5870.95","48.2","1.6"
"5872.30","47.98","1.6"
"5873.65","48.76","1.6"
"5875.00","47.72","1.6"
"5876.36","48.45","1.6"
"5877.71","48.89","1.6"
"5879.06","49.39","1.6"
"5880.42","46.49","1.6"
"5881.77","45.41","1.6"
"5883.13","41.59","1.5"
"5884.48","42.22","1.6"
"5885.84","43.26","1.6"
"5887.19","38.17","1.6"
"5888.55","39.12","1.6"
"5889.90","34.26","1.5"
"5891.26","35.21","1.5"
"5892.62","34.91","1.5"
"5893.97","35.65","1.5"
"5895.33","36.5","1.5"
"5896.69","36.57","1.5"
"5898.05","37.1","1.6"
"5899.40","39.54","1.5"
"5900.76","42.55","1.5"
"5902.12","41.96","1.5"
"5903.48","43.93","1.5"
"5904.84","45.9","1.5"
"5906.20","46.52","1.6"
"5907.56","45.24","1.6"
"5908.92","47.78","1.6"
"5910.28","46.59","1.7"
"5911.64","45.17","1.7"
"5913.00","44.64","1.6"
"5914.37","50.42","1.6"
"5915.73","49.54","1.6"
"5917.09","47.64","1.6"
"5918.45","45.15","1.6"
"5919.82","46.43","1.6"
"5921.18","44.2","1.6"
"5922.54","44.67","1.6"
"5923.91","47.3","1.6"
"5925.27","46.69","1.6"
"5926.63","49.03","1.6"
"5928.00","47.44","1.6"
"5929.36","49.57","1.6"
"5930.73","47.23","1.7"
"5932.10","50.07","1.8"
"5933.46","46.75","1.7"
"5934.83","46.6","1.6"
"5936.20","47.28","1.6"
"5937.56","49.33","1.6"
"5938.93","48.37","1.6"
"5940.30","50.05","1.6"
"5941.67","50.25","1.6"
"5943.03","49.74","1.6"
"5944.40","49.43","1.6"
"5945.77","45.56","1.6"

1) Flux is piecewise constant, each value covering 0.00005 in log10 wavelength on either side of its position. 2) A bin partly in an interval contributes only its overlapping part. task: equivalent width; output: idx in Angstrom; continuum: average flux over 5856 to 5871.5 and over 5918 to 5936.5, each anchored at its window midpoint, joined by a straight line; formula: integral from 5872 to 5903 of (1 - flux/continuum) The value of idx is 3.7 Angstrom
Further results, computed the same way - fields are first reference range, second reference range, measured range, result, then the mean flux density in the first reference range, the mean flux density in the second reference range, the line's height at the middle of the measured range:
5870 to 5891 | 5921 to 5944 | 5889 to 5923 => 2.6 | 44.5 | 48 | 46.2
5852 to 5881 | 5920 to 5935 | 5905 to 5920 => 0.2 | 48.1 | 47.2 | 47.4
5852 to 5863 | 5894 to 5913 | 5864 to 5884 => -0.7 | 47.8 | 42.6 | 45.9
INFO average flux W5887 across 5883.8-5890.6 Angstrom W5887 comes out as 39.4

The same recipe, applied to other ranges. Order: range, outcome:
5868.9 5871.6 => 47.6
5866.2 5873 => 48.2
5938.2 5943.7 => 49.6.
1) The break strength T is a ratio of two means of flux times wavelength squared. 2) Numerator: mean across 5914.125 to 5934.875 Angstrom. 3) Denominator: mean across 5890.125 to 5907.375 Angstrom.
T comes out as 1.2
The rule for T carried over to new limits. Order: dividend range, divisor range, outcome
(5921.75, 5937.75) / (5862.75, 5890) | 1.06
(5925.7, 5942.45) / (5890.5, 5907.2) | 1.23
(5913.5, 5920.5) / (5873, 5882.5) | 1.01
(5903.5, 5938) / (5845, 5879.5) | 0.99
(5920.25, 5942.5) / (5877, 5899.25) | 1.20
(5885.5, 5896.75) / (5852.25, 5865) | 0.78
